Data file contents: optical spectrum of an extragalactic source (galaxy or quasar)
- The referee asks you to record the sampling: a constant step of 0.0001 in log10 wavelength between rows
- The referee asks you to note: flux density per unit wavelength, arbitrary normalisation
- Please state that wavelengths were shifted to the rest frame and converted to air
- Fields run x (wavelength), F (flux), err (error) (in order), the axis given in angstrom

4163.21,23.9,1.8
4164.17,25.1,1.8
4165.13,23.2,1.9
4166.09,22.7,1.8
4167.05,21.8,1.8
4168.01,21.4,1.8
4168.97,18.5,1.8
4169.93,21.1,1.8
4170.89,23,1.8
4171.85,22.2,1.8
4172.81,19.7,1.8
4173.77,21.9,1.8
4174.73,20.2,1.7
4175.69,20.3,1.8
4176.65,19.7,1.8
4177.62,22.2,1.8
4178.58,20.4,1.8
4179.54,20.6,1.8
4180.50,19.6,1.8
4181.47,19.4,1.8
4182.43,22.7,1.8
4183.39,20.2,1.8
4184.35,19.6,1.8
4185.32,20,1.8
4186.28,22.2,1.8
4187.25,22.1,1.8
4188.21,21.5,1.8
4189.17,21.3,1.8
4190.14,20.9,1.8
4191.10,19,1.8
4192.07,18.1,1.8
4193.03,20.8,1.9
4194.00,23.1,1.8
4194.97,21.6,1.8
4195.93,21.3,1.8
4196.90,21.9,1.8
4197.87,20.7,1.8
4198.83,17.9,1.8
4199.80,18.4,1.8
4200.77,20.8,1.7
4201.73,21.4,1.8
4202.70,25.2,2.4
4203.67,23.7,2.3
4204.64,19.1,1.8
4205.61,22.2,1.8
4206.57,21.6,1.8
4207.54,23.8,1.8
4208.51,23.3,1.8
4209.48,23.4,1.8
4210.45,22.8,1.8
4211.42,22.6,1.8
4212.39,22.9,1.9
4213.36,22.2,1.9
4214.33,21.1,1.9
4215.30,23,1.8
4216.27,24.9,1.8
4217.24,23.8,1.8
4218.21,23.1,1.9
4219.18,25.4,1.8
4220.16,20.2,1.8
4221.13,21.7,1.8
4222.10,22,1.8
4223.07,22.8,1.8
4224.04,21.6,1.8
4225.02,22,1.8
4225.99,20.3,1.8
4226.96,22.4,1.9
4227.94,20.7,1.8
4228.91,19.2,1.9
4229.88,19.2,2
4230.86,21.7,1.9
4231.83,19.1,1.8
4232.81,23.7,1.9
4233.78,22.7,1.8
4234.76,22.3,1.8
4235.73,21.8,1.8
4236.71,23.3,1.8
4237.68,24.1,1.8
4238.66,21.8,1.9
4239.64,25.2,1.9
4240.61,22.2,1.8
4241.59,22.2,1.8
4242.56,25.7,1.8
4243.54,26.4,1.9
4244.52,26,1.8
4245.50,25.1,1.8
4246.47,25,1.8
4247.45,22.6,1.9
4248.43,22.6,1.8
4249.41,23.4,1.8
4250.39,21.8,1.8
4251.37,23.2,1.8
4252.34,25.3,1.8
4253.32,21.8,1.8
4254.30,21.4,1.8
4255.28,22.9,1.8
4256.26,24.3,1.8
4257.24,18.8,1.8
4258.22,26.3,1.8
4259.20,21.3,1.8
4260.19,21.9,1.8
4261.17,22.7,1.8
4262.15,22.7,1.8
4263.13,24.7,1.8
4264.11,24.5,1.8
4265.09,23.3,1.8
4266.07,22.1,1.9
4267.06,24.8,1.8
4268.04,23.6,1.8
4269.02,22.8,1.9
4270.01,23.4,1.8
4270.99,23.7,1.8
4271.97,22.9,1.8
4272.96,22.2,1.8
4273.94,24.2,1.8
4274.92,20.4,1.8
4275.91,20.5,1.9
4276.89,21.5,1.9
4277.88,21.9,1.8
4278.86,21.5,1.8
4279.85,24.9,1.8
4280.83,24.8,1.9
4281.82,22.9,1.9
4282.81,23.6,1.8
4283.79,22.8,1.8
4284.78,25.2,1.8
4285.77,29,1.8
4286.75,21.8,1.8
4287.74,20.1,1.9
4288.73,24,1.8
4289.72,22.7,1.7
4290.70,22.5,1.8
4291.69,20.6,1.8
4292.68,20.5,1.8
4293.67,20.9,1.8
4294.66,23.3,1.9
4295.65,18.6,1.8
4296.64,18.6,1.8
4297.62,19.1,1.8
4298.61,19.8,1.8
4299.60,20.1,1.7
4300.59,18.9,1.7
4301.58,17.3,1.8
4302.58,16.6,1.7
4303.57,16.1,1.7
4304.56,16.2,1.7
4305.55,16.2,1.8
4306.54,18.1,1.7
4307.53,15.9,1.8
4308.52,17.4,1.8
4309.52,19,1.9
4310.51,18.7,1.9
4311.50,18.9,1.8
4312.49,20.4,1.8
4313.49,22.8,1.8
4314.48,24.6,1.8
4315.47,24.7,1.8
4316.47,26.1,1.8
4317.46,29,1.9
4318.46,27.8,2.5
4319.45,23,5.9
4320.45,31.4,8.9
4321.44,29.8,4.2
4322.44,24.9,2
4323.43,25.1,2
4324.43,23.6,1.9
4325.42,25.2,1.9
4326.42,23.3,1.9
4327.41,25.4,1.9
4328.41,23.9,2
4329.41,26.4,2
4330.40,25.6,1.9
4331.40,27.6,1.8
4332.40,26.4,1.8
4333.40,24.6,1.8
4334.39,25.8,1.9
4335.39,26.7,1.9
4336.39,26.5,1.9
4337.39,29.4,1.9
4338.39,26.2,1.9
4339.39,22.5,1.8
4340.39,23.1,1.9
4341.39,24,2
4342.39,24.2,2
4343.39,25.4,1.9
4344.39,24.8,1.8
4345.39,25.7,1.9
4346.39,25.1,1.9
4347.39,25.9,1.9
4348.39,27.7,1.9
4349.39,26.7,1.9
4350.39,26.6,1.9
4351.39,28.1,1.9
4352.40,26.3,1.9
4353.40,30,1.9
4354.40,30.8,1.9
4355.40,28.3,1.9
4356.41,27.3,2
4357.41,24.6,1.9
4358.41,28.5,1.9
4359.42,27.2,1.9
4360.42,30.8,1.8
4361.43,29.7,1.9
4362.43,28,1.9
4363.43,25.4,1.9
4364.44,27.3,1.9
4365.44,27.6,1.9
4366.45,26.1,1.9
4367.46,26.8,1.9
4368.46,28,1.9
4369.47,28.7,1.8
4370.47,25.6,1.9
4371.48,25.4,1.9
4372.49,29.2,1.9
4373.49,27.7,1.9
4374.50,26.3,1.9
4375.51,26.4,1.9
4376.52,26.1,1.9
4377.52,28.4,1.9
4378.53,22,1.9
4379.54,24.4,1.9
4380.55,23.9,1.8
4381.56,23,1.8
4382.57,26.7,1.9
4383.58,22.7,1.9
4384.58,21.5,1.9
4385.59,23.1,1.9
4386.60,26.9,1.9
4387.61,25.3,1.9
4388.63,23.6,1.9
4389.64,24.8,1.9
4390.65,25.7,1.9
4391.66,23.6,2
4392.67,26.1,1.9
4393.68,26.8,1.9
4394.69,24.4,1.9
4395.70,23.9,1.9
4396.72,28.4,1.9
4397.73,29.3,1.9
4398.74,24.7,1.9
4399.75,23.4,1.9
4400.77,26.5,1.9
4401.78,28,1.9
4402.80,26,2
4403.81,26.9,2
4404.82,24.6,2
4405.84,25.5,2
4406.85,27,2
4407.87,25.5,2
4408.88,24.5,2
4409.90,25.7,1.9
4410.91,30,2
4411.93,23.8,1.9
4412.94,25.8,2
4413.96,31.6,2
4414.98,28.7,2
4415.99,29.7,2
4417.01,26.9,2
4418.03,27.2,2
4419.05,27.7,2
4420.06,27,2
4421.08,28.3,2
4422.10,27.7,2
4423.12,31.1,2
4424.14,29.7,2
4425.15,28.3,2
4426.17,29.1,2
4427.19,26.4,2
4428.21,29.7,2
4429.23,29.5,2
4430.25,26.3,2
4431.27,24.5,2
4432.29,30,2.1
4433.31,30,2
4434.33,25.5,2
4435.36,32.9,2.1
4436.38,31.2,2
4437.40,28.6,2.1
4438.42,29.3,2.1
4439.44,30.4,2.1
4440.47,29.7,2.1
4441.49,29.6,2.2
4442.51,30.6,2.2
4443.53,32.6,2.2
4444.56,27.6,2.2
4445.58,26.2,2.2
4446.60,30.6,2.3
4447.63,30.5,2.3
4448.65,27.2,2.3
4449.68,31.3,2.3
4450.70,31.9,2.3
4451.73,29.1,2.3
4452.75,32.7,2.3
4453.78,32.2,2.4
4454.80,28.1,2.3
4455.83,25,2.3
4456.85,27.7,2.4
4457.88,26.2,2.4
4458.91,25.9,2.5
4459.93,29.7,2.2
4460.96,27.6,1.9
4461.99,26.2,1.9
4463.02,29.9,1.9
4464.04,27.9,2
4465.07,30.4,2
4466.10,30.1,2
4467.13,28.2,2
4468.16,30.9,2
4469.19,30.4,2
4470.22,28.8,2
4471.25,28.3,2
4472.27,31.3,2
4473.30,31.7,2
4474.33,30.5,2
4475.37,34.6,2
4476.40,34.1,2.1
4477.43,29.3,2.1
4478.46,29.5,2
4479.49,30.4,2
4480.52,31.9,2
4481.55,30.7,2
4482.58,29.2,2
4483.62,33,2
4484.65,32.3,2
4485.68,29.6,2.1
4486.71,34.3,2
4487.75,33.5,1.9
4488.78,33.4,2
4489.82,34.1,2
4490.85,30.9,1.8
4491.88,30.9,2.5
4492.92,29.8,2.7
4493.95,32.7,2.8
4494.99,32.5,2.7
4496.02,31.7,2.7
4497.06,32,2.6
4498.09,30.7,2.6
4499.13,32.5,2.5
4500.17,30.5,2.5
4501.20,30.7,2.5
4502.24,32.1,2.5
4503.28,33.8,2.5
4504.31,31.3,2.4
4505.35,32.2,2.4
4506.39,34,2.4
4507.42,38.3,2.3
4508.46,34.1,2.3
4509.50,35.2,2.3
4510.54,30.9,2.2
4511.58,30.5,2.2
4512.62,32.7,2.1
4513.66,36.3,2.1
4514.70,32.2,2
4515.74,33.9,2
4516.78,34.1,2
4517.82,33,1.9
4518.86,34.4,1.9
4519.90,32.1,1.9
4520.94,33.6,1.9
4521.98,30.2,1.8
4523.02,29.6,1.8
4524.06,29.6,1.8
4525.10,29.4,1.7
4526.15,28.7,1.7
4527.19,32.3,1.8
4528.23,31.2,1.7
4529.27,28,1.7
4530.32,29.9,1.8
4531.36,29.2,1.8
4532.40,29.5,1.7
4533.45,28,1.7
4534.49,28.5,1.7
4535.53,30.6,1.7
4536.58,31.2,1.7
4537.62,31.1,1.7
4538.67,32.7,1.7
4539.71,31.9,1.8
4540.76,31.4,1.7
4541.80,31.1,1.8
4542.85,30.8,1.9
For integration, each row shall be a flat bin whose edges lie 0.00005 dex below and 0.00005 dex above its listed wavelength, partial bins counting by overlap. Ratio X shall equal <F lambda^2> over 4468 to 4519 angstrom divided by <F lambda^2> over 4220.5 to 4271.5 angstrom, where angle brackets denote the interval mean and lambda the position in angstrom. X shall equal 1.6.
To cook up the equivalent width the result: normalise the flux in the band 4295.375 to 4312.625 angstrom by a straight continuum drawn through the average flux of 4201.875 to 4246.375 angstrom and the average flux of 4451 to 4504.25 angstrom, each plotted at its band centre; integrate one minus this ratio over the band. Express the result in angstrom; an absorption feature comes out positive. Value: 4.9 angstrom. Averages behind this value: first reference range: 22.7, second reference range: 30.6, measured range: 18.1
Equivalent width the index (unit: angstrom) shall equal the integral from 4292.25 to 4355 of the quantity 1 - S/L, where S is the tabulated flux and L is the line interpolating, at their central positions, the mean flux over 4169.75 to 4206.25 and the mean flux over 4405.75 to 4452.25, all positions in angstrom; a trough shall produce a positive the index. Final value 4.3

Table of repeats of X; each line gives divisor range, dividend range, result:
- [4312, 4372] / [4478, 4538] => 1.30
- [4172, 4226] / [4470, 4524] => 1.71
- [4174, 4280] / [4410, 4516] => 1.52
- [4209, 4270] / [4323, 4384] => 1.21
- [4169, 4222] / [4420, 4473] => 1.52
